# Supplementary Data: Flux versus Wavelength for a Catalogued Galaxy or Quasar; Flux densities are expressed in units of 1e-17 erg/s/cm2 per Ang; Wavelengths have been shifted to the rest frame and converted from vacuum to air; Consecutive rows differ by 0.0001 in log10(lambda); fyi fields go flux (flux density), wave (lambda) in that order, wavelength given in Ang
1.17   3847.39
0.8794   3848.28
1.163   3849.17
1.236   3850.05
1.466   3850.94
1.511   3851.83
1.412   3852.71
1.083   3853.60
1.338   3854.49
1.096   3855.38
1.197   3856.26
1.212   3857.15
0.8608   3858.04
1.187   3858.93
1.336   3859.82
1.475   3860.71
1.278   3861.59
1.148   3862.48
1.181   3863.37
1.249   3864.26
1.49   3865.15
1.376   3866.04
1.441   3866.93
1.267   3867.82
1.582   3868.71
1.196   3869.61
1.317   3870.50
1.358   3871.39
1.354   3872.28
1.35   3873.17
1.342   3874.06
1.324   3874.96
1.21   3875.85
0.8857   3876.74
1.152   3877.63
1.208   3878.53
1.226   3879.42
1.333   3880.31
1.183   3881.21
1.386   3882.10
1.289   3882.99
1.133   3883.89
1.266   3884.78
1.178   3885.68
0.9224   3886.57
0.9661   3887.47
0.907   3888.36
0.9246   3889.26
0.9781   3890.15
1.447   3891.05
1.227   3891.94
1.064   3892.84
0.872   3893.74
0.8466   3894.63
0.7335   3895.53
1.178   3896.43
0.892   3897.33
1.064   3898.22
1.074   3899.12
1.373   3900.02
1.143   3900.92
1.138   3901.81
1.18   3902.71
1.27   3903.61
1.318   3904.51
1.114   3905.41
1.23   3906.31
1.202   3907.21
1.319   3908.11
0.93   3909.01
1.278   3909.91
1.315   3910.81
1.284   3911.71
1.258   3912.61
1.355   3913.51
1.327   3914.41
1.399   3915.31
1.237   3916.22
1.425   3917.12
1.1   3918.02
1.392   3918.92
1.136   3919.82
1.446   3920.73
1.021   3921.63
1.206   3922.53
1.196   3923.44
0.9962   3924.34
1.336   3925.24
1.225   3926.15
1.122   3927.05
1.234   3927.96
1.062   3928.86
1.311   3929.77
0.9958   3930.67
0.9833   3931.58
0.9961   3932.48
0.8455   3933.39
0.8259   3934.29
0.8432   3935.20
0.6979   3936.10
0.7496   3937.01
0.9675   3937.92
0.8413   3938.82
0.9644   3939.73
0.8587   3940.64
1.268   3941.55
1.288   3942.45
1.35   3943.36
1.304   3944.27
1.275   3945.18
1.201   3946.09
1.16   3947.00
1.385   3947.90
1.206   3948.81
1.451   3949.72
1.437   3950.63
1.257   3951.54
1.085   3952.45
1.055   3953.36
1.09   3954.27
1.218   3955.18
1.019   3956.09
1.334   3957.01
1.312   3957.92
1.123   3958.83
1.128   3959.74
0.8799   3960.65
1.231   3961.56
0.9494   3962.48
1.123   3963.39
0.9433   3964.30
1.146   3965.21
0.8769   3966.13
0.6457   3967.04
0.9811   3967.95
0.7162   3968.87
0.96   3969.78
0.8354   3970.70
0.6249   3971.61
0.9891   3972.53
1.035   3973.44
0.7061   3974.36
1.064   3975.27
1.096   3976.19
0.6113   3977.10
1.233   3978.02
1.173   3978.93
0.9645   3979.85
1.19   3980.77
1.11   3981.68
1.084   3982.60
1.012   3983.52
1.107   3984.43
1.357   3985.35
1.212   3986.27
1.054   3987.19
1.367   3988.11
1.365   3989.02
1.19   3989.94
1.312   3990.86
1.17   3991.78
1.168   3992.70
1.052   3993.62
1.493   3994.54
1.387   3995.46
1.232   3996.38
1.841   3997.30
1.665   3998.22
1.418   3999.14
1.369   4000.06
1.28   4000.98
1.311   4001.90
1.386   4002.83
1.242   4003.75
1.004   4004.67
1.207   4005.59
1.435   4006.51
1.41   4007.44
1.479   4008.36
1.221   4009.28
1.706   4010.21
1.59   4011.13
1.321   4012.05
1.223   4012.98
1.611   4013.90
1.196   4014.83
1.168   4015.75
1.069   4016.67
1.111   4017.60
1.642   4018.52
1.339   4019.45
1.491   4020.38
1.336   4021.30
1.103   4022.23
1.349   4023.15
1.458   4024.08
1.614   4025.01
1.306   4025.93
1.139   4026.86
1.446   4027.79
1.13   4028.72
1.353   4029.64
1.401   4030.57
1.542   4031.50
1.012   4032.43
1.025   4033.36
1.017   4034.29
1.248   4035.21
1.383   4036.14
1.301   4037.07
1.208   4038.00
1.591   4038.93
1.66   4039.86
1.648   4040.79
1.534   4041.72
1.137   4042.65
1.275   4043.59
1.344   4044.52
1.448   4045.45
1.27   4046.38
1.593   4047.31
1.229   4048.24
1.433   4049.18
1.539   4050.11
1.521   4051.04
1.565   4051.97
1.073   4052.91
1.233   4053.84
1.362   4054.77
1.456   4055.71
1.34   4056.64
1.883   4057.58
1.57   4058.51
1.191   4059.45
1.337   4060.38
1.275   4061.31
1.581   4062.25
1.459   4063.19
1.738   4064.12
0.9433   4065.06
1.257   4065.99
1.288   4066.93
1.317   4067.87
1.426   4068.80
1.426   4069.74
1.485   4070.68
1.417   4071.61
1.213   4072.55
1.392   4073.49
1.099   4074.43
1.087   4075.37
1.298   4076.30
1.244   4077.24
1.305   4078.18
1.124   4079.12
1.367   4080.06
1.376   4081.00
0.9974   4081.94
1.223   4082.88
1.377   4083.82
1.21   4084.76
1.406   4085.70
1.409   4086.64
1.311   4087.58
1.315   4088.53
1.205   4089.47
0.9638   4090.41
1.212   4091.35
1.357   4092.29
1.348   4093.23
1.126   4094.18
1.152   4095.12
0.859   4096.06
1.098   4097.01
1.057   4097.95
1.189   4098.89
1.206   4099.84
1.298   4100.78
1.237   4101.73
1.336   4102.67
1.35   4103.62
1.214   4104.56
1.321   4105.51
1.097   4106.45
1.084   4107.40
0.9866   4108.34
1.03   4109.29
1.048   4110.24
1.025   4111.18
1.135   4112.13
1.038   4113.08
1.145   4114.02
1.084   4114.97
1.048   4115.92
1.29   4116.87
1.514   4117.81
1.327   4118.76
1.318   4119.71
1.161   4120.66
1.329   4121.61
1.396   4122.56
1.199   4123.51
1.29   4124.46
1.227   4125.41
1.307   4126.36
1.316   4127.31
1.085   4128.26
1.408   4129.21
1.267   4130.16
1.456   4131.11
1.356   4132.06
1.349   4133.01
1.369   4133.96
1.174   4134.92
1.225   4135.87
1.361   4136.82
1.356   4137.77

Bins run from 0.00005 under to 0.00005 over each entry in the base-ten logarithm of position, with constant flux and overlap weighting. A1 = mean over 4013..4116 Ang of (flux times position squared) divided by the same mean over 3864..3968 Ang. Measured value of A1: 1.20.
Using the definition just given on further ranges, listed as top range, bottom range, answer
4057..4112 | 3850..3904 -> 1.16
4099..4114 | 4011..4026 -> 0.90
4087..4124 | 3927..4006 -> 1.14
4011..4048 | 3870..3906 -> 1.25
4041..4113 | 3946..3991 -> 1.24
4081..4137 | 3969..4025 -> 1.05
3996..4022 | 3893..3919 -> 1.22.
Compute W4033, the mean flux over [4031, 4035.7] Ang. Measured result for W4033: 1.17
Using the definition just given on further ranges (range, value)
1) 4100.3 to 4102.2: 1.27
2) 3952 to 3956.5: 1.09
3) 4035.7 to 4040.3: 1.43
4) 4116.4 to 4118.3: 1.41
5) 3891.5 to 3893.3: 1.14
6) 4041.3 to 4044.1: 1.31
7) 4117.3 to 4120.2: 1.39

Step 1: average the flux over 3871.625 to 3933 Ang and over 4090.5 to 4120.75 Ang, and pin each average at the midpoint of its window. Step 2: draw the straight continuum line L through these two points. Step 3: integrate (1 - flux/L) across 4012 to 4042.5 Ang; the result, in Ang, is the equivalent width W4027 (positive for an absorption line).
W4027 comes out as -4.1 Ang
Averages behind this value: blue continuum 1.17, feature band 1.33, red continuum 1.18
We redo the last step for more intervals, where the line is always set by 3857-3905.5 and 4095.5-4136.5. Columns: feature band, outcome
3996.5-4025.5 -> -4.06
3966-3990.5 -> 3.60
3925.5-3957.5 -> 2.21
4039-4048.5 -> -1.71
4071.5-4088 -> -0.75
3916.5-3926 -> -0.25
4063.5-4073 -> -1.12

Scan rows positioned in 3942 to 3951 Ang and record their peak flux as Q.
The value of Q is 1.451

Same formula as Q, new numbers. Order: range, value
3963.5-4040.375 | 1.841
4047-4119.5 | 1.883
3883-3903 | 1.447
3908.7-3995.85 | 1.493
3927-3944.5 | 1.35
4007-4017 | 1.706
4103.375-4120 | 1.514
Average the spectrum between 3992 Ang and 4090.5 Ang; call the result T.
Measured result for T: 1.34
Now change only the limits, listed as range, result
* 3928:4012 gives 1.15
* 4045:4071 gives 1.4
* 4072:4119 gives 1.2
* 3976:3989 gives 1.12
